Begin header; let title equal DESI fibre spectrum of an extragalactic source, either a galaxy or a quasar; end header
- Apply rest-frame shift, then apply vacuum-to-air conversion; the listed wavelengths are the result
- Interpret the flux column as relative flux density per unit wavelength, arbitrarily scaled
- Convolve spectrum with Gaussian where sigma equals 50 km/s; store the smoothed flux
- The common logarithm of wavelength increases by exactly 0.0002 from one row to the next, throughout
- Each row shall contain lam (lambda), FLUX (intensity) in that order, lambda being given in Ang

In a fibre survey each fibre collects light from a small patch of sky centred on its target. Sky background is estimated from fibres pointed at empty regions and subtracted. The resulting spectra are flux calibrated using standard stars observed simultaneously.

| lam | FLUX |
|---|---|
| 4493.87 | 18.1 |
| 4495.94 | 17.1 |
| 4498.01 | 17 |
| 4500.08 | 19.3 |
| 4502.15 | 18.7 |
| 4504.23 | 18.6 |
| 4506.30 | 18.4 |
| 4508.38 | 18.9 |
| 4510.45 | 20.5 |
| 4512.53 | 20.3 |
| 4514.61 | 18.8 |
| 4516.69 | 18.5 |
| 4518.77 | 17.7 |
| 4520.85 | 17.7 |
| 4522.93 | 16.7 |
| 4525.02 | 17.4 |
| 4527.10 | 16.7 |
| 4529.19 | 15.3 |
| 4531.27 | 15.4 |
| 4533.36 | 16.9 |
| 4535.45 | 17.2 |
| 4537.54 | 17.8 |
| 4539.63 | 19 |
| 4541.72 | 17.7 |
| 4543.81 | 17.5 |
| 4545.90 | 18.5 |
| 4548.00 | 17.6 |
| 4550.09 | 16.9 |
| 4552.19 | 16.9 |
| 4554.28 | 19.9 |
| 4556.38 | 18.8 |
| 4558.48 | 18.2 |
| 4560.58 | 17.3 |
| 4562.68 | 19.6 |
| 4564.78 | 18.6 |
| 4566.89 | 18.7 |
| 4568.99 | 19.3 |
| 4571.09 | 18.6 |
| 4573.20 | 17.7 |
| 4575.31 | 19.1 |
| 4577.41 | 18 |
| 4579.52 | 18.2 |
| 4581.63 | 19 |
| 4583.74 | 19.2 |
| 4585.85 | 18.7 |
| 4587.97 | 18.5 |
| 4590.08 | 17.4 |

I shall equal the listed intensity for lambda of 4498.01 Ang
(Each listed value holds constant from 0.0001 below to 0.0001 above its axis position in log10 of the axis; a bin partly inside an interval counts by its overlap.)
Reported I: 17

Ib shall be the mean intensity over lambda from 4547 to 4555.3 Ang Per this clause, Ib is 17.8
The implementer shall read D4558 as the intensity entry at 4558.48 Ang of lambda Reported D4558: 18.2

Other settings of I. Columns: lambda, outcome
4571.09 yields 18.6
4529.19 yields 15.3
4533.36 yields 16.9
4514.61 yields 18.8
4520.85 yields 17.7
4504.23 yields 18.6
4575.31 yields 19.1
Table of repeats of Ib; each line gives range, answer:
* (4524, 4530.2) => 16.5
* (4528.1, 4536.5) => 16.2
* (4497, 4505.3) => 18.4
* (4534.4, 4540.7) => 18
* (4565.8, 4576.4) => 18.7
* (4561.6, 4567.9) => 18.9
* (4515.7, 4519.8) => 18.1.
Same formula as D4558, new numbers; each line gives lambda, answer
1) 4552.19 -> 16.9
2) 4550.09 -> 16.9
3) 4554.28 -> 19.9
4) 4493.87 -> 18.1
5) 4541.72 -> 17.7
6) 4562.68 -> 19.6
